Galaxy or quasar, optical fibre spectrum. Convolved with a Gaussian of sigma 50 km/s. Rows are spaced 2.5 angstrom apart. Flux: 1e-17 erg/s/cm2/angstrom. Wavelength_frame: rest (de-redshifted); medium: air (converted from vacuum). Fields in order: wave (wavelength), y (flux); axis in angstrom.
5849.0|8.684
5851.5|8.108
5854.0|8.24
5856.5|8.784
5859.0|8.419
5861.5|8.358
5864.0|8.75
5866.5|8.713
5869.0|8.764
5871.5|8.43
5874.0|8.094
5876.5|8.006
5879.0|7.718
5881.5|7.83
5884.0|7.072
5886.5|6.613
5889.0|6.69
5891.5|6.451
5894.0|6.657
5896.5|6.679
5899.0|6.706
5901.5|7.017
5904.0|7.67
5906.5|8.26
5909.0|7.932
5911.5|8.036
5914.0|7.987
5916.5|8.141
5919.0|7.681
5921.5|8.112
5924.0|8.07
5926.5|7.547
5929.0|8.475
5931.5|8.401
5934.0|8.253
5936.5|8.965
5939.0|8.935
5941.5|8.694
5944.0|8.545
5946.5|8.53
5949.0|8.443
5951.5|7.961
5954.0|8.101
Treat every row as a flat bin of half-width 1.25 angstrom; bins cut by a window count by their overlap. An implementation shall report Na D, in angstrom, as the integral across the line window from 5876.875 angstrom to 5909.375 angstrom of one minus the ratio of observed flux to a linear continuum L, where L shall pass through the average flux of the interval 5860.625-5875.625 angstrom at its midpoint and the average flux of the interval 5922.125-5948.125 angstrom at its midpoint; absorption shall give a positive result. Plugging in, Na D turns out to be 5.0 angstrom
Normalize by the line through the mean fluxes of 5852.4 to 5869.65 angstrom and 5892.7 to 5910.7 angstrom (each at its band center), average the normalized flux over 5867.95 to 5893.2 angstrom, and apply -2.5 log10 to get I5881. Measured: 0.06 mag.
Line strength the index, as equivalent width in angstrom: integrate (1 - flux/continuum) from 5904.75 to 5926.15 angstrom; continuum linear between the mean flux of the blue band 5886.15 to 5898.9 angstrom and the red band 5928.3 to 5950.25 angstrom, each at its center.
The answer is -1.2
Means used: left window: 6.63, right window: 8.59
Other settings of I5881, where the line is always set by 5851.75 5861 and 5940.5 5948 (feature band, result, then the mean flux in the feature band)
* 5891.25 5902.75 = 0.25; 6.72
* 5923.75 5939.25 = 0.03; 8.36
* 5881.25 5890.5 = 0.22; 6.95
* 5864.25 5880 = 0.02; 8.33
